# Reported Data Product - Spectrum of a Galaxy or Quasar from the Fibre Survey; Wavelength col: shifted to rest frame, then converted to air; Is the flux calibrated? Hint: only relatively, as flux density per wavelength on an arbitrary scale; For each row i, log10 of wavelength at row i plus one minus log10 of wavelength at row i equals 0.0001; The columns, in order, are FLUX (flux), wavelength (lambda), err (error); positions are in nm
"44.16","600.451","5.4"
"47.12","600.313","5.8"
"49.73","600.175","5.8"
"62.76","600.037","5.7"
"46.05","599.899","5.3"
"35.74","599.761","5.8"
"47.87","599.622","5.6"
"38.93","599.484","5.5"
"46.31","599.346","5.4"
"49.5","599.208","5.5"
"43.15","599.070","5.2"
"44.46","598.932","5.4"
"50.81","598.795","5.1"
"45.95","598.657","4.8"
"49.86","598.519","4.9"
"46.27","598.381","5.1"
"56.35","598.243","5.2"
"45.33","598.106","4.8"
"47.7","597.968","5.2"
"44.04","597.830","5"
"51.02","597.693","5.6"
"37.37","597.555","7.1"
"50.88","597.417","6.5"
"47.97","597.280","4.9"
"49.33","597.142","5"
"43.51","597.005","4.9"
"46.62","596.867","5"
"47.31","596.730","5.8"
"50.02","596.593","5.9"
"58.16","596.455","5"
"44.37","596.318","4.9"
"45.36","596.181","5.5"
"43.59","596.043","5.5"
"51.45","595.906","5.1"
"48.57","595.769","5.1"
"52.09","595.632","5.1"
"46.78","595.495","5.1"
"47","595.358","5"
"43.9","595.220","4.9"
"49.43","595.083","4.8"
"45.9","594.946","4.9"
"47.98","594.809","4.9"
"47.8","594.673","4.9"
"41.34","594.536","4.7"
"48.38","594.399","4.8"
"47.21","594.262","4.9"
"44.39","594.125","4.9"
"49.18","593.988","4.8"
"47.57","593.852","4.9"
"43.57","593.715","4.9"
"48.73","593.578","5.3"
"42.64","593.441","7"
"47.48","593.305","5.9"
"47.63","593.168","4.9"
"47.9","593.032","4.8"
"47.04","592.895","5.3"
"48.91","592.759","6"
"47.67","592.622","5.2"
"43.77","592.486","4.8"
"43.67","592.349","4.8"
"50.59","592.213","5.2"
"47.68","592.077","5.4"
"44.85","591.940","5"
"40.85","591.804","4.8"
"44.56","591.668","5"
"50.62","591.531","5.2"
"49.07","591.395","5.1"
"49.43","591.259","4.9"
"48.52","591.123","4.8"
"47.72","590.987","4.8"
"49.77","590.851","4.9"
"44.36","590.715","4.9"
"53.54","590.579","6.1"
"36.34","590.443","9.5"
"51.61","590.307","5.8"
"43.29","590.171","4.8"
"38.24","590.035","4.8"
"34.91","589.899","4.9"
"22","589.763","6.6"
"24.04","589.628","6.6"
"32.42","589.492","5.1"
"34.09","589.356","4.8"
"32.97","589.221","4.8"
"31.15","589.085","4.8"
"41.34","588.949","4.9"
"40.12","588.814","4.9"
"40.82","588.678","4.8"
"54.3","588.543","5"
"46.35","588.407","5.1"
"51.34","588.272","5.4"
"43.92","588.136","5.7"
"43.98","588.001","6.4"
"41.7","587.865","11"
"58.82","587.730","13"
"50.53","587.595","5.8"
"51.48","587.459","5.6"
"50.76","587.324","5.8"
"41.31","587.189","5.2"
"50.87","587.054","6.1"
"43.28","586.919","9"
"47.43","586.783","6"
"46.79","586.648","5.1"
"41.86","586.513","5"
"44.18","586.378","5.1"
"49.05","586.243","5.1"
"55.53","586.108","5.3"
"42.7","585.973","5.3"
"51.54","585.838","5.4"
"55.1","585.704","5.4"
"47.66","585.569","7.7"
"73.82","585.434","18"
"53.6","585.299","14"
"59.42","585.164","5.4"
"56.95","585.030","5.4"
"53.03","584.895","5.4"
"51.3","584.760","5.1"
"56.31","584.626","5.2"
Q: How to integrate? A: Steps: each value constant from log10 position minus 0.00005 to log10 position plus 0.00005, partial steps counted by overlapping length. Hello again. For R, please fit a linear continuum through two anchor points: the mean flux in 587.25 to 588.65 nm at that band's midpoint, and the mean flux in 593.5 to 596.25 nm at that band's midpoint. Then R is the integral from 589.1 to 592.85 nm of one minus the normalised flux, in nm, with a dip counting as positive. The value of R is 0.42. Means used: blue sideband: 49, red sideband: 47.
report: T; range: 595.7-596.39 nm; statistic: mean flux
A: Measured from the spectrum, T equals 46.8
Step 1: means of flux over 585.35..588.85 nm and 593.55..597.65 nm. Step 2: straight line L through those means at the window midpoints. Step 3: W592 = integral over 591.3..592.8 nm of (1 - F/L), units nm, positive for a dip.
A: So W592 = 0.04 nm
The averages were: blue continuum 48.8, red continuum 47.2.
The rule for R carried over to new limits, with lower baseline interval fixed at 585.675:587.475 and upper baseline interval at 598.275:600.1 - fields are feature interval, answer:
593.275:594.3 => 0.02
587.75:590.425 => 0.44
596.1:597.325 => -0.03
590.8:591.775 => -0.02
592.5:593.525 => 0.01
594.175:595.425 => 0.02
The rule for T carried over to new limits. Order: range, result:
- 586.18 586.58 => 45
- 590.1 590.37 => 47.2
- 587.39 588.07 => 49.3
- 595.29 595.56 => 46.9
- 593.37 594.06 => 46.4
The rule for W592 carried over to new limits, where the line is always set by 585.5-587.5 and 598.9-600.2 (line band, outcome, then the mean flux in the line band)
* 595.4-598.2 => -0.06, 47.7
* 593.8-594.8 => 0.01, 46.7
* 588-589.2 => 0.11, 43.3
